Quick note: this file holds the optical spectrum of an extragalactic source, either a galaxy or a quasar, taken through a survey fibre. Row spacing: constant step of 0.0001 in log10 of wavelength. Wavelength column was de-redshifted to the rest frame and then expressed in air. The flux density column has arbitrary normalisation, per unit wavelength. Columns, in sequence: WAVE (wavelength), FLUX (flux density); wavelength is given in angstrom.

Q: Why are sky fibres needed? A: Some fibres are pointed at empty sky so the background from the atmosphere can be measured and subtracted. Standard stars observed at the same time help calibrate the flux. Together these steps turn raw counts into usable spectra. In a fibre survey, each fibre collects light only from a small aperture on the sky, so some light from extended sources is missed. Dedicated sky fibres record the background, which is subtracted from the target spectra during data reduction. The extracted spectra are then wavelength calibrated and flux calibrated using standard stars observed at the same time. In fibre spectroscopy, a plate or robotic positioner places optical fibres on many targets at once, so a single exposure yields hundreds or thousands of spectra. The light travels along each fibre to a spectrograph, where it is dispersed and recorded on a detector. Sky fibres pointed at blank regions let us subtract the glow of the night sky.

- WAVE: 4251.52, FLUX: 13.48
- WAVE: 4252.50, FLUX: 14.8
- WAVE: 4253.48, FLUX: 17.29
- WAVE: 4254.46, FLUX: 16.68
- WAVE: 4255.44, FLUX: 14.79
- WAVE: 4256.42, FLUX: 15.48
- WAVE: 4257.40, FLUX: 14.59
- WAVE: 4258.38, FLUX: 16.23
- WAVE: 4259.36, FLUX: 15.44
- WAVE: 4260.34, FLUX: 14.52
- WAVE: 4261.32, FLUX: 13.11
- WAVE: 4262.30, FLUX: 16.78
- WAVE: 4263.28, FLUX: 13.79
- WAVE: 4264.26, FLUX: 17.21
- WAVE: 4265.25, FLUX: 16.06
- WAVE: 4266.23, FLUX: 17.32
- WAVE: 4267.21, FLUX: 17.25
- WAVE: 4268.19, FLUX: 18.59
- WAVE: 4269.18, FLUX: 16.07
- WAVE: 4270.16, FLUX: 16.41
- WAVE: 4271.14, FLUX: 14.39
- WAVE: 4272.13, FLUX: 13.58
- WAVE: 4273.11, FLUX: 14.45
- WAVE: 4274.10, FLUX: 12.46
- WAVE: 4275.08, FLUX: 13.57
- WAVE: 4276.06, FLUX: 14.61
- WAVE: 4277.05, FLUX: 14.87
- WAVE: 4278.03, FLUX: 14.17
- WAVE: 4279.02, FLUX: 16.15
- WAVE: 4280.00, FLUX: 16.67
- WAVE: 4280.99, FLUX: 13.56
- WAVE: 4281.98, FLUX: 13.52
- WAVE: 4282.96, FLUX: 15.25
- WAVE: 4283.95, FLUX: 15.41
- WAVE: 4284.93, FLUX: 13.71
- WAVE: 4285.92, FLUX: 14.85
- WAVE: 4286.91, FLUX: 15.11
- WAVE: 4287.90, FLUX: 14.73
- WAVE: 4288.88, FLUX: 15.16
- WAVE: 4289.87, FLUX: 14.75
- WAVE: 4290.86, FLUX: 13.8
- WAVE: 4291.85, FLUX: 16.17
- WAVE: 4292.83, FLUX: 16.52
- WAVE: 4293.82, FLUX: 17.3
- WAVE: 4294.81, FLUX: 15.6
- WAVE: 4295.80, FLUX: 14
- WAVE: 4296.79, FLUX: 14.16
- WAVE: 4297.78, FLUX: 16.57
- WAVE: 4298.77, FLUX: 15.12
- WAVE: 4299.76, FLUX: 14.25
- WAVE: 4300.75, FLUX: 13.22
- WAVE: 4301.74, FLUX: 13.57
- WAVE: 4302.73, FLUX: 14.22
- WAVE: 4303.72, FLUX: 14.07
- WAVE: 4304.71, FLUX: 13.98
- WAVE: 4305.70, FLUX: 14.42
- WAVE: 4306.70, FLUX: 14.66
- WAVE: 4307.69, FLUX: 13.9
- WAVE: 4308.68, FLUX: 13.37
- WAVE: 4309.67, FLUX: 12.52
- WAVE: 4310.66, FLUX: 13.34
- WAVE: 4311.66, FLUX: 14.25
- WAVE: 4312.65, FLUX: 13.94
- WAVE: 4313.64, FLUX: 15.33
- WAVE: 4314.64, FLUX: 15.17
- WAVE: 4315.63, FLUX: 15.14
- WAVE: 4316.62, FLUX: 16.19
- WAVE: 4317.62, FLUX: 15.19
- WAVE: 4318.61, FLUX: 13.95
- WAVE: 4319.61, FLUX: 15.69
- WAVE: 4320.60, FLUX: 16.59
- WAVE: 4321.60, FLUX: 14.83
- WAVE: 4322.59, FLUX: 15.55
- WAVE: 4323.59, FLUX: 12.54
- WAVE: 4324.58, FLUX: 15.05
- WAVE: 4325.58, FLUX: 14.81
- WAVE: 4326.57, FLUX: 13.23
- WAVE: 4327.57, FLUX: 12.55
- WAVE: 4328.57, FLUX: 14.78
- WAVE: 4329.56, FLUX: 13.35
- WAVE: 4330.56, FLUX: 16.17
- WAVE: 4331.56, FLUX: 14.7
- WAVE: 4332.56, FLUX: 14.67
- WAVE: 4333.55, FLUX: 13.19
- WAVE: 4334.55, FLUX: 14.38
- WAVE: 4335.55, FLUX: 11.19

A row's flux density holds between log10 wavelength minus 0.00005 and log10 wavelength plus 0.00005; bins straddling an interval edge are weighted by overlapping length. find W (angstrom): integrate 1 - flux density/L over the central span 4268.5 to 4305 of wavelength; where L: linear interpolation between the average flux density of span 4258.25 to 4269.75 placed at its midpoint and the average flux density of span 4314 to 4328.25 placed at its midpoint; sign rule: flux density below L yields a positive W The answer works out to 1.7 angstrom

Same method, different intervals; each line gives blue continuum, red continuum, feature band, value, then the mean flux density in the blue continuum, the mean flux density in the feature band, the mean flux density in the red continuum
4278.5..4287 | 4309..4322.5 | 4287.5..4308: 0.1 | 14.9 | 14.8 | 14.8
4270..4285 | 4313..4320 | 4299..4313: 1.1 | 14.5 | 13.9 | 15.2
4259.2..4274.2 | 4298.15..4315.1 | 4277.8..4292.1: 0.0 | 15.5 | 14.9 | 14.1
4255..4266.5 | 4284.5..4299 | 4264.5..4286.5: 0.2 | 15.4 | 15.2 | 15.2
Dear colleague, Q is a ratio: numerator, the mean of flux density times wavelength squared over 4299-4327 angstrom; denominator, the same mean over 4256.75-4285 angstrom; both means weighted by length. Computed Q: 0.97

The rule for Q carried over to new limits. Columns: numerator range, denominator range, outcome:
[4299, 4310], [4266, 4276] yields 0.92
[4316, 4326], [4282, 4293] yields 1.02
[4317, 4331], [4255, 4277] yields 0.98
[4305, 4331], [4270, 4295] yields 0.99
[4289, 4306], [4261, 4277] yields 0.98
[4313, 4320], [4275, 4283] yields 1.05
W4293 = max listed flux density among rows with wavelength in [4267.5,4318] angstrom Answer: 18.59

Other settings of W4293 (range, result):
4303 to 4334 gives 16.59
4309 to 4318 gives 16.19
